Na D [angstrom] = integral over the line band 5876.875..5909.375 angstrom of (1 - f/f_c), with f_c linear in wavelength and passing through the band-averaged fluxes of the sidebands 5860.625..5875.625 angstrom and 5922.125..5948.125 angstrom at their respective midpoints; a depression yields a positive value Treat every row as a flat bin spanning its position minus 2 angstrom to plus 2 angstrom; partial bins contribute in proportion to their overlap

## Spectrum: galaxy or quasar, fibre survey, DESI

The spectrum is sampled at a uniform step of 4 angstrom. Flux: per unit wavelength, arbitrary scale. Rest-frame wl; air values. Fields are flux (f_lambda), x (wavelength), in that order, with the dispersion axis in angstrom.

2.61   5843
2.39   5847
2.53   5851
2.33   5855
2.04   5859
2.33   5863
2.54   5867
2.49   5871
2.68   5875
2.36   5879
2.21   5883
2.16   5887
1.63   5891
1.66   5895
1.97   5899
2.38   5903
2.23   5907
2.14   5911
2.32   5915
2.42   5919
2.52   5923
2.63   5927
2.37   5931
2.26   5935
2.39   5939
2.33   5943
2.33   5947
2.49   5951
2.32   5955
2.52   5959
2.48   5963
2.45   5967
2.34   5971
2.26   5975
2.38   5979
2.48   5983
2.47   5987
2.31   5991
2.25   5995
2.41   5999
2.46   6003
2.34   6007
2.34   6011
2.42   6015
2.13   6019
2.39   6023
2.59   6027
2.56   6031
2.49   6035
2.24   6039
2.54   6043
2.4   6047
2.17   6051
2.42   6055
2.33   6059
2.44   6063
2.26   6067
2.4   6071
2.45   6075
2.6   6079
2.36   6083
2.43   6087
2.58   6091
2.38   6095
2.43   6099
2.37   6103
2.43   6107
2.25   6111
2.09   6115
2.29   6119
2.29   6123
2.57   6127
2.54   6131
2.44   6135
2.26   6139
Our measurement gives 5.0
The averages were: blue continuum 2.48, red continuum 2.4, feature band 2.08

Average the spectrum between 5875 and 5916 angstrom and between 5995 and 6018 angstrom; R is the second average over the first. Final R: 1.11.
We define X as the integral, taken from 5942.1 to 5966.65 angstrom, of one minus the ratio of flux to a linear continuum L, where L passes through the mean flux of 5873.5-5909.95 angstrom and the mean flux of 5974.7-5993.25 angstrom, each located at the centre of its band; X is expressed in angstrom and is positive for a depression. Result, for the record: -1.2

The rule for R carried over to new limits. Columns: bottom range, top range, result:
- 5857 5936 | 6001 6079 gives 1.06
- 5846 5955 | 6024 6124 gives 1.04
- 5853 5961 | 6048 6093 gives 1.05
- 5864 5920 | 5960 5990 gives 1.08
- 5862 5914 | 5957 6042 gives 1.08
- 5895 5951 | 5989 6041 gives 1.03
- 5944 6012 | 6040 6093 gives 1.01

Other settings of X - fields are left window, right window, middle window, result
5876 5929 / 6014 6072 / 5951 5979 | -1.4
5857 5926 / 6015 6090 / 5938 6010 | -1.9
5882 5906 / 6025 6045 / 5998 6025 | 0.6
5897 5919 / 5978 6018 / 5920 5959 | -2.2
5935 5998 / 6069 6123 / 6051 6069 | 0.3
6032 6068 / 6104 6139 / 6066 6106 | -1.1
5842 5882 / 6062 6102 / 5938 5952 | 0.3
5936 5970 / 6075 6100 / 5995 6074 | 1.9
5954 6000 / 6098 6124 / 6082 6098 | -0.9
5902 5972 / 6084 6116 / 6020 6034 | -0.6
